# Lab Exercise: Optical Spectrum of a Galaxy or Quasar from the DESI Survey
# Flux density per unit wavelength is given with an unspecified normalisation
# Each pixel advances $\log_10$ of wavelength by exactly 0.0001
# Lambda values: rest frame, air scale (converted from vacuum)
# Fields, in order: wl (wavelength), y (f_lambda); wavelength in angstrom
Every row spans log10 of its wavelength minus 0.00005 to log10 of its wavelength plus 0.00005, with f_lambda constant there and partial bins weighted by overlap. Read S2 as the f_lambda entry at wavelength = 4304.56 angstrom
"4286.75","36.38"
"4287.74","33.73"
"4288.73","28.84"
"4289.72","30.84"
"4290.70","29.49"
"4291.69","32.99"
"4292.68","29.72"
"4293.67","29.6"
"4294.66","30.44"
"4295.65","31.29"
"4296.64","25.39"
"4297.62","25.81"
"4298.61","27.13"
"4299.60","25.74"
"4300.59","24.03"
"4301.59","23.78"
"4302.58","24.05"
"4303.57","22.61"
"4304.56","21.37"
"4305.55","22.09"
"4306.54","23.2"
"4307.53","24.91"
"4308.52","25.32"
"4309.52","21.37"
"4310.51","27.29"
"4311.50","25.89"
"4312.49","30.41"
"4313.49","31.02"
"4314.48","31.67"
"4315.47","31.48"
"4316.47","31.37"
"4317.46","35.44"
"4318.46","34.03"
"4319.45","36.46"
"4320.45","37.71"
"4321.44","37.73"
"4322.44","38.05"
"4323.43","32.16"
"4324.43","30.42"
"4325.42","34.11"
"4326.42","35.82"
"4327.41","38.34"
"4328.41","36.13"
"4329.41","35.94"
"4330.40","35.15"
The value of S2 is 21.37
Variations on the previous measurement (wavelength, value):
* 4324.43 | 30.42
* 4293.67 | 29.6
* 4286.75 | 36.38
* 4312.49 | 30.41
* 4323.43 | 32.16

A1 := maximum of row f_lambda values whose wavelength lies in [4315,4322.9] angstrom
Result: 38.05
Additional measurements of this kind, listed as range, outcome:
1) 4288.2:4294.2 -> 32.99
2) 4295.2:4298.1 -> 31.29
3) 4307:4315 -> 31.67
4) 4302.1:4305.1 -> 24.05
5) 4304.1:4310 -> 25.32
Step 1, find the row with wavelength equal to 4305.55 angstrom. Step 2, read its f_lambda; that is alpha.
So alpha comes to 22.09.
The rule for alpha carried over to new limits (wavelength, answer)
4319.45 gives 36.46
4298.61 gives 27.13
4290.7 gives 29.49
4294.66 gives 30.44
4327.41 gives 38.34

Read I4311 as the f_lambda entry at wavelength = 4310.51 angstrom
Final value 27.29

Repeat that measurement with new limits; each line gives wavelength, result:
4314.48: 31.67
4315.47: 31.48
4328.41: 36.13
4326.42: 35.82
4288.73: 28.84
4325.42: 34.11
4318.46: 34.03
